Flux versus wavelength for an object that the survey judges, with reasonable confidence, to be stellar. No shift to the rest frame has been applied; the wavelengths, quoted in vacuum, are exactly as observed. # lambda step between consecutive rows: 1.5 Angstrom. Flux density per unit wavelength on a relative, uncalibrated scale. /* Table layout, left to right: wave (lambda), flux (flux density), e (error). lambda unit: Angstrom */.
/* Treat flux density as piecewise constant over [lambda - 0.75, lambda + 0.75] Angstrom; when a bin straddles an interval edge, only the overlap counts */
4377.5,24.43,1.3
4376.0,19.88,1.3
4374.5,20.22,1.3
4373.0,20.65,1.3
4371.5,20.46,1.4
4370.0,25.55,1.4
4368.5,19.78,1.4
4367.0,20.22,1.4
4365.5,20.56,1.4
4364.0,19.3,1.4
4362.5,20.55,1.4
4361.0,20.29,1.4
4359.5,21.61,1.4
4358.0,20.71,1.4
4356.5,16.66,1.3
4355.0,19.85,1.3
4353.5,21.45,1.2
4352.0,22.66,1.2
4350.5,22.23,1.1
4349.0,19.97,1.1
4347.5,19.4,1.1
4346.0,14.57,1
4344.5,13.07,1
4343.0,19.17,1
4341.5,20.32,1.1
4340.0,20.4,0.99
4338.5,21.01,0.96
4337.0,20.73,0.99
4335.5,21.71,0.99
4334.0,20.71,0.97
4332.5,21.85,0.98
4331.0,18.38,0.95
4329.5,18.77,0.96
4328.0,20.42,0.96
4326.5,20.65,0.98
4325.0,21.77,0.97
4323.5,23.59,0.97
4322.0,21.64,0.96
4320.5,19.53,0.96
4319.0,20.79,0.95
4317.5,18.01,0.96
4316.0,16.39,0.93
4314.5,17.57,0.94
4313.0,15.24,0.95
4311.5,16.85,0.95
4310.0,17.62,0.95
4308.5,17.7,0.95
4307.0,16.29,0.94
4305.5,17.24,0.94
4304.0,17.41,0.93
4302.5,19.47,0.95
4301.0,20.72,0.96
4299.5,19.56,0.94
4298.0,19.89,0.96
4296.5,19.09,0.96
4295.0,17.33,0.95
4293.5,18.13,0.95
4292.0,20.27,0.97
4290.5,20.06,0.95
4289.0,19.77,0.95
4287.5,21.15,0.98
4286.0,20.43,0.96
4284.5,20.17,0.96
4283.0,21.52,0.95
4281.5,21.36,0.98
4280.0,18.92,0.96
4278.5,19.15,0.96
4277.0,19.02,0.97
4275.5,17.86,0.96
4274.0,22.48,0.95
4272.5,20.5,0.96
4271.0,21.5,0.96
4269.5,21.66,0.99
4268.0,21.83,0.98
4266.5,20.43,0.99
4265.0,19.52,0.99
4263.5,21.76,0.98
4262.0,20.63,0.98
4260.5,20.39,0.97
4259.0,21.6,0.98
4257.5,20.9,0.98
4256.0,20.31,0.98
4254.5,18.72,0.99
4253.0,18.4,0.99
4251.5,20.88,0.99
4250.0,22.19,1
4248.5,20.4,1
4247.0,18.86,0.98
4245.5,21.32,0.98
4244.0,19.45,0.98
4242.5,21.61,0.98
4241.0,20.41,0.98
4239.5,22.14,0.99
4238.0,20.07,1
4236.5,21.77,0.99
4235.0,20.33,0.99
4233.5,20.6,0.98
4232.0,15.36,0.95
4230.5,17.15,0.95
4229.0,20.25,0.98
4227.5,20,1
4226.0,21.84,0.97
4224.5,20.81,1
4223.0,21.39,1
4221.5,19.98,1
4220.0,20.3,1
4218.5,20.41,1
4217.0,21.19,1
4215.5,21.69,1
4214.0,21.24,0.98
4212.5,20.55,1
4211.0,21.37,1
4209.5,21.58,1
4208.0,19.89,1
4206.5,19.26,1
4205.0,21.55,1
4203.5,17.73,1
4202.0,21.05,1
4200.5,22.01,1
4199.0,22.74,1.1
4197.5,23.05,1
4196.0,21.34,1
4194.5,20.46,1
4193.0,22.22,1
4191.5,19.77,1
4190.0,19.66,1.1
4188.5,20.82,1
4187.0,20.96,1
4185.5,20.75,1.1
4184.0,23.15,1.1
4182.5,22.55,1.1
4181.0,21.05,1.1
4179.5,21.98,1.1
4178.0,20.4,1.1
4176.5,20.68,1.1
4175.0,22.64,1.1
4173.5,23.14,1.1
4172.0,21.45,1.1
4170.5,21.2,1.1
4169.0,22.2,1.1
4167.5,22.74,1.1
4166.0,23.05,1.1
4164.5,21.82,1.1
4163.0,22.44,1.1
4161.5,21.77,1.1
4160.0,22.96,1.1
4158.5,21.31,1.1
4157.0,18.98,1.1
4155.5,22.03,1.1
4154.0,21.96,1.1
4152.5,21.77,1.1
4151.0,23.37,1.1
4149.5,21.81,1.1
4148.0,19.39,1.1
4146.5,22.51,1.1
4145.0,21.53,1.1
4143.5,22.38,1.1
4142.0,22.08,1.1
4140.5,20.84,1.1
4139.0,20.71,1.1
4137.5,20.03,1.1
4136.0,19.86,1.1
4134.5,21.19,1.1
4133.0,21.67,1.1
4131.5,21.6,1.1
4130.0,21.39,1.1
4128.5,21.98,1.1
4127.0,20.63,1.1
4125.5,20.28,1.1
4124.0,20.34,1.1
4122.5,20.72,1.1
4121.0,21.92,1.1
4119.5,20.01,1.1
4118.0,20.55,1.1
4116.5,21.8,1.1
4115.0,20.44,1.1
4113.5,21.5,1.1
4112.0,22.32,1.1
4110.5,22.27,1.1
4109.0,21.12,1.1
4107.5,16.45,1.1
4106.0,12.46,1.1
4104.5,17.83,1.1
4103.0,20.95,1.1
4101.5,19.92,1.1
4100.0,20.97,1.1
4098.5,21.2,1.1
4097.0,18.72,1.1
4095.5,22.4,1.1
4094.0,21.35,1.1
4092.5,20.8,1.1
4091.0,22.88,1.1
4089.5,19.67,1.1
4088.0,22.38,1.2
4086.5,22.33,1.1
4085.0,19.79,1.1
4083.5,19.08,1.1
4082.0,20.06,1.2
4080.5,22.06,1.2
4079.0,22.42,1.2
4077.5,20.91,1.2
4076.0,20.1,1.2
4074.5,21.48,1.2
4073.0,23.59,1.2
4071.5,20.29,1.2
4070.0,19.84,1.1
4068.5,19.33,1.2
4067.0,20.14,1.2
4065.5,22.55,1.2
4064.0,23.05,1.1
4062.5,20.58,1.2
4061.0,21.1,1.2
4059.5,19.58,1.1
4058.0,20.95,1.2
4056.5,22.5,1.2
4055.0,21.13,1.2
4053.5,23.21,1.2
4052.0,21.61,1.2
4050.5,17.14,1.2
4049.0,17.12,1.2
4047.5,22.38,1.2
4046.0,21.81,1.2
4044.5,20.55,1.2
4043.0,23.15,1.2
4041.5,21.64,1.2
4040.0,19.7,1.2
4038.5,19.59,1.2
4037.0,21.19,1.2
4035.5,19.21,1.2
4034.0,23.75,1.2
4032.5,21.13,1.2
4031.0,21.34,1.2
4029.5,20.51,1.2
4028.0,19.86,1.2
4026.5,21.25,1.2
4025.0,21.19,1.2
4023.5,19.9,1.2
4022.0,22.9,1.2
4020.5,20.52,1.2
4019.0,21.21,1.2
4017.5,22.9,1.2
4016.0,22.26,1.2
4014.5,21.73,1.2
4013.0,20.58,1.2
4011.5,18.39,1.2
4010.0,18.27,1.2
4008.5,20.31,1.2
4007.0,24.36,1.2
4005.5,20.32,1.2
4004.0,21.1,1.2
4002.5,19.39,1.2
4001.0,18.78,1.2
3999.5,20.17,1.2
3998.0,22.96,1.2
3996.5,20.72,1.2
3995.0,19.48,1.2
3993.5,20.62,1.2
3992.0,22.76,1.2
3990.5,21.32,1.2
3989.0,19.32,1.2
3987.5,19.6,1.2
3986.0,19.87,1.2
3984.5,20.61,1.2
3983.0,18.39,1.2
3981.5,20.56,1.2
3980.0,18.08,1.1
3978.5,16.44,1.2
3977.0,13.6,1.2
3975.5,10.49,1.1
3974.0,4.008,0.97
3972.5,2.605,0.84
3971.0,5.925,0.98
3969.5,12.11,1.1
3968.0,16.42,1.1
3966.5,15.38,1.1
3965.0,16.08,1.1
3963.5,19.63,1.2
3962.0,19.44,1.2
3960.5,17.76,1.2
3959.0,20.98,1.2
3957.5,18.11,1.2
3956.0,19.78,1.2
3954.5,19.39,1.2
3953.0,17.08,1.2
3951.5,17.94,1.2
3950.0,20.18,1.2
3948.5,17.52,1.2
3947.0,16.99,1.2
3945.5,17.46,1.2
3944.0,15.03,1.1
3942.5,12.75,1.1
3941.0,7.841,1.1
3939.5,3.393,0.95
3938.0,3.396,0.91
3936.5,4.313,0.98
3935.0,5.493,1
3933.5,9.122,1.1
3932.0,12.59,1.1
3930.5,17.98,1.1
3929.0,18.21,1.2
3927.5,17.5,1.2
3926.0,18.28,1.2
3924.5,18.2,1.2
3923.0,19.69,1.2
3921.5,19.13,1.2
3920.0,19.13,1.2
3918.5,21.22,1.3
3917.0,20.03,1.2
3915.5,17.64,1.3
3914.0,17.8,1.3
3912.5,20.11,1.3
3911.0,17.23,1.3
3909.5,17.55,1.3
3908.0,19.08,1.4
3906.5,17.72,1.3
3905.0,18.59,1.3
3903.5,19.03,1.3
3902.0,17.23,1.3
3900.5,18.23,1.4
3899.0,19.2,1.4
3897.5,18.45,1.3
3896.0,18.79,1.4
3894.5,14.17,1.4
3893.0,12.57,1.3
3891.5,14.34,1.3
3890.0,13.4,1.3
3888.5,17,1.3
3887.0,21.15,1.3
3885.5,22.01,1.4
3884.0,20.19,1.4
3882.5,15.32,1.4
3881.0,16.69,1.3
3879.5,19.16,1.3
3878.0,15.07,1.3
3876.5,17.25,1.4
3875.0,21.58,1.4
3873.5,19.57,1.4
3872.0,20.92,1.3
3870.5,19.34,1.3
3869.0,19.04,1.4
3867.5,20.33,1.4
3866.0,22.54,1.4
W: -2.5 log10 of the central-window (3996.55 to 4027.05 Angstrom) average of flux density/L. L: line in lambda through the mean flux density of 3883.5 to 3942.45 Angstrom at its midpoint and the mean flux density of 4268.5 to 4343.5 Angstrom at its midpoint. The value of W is -0.23 mag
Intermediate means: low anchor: 16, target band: 20.9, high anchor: 19.6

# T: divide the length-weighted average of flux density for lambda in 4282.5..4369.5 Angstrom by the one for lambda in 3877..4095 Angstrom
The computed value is 1.06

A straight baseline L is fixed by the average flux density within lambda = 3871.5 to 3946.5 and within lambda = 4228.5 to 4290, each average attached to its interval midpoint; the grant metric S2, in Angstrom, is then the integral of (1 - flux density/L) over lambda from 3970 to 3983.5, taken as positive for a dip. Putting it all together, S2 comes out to 3.95 Angstrom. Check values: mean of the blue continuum 16.3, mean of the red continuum 20.3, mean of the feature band 12.1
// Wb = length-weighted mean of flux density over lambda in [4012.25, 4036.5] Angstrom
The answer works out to 21.3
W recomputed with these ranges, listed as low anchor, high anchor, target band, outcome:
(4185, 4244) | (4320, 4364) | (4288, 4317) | 0.11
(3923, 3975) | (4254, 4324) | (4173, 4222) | -0.17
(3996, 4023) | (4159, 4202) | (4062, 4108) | 0.04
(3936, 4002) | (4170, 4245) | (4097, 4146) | -0.08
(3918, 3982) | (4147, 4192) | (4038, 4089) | -0.15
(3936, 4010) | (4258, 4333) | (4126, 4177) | -0.18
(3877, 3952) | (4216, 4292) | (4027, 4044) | -0.19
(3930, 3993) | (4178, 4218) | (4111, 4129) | -0.11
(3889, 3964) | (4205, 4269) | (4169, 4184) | -0.11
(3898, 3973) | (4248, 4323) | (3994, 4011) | -0.23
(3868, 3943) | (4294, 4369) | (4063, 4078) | -0.20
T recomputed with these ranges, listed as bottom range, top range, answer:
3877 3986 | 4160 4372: 1.27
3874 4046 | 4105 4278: 1.17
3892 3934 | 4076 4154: 1.18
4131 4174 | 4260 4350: 0.90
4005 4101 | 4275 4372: 0.93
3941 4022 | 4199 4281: 1.13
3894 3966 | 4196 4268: 1.24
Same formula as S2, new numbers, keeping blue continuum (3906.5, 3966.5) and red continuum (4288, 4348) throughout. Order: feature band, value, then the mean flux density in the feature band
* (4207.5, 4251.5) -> -5.0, 20.5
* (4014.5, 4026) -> -3.2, 21.6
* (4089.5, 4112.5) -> -3.5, 20.1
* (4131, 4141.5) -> -1.9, 20.9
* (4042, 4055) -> -2.9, 20.9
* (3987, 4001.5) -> -3.5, 20.6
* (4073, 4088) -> -3.3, 21.1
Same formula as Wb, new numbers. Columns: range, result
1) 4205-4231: 20.6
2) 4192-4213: 21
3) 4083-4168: 21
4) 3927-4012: 16.3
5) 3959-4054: 19.1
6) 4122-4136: 21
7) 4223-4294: 20.3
